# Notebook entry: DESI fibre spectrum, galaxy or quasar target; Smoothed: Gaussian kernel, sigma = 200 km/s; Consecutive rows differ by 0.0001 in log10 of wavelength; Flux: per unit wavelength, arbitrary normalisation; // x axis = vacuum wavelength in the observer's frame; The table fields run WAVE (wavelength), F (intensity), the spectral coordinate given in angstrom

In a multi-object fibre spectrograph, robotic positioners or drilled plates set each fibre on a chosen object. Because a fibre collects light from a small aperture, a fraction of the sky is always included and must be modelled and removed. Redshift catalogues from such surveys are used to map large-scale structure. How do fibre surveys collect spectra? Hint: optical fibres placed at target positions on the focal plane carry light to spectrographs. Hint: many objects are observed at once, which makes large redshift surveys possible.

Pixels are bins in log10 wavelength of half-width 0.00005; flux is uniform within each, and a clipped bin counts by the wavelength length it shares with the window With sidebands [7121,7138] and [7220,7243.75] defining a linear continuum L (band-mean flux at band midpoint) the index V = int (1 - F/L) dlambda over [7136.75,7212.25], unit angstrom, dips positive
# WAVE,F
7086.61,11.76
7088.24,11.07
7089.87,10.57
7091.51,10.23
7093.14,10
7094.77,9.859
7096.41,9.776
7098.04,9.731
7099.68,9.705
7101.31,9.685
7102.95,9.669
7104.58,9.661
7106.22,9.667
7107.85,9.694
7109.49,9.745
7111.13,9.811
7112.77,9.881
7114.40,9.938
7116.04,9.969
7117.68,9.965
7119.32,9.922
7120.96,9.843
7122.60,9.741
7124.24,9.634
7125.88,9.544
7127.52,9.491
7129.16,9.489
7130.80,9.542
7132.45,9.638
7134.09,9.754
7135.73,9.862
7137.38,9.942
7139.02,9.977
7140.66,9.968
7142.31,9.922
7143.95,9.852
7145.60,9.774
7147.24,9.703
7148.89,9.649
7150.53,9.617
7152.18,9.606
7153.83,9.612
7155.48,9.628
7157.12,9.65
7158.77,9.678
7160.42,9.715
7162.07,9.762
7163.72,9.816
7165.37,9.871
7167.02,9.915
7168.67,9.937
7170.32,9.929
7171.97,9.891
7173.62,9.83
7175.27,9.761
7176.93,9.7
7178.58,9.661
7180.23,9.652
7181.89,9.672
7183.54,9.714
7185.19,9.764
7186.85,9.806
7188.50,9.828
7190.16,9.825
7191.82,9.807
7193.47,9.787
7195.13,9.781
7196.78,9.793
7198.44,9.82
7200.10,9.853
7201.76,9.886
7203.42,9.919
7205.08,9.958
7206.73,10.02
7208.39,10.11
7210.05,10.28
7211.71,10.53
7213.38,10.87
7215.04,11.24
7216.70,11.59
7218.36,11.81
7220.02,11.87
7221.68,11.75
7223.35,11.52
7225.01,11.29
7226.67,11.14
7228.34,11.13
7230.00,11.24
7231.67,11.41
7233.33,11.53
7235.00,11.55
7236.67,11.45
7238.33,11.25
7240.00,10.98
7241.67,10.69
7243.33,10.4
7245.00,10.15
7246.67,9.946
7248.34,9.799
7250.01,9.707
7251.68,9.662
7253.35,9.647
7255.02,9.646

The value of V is 3.9 angstrom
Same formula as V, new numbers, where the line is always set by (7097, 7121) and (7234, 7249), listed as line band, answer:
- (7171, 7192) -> 1.1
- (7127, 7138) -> 0.3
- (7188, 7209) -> 1.1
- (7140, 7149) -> 0.2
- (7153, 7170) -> 0.7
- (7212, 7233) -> -1.6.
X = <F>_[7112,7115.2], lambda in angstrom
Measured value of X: 9.93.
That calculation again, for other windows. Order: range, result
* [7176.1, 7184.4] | 9.68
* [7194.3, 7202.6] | 9.82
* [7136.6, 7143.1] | 9.96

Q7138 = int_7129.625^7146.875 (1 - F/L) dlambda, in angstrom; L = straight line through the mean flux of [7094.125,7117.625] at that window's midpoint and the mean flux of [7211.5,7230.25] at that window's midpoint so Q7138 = 0.7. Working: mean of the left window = 9.78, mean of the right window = 11.4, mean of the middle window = 9.81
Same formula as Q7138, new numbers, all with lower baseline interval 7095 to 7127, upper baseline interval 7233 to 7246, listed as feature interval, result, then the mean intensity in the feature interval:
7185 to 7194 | 0.6 angstrom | 9.8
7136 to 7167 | 1.1 angstrom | 9.77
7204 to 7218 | 0.1 angstrom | 10.6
